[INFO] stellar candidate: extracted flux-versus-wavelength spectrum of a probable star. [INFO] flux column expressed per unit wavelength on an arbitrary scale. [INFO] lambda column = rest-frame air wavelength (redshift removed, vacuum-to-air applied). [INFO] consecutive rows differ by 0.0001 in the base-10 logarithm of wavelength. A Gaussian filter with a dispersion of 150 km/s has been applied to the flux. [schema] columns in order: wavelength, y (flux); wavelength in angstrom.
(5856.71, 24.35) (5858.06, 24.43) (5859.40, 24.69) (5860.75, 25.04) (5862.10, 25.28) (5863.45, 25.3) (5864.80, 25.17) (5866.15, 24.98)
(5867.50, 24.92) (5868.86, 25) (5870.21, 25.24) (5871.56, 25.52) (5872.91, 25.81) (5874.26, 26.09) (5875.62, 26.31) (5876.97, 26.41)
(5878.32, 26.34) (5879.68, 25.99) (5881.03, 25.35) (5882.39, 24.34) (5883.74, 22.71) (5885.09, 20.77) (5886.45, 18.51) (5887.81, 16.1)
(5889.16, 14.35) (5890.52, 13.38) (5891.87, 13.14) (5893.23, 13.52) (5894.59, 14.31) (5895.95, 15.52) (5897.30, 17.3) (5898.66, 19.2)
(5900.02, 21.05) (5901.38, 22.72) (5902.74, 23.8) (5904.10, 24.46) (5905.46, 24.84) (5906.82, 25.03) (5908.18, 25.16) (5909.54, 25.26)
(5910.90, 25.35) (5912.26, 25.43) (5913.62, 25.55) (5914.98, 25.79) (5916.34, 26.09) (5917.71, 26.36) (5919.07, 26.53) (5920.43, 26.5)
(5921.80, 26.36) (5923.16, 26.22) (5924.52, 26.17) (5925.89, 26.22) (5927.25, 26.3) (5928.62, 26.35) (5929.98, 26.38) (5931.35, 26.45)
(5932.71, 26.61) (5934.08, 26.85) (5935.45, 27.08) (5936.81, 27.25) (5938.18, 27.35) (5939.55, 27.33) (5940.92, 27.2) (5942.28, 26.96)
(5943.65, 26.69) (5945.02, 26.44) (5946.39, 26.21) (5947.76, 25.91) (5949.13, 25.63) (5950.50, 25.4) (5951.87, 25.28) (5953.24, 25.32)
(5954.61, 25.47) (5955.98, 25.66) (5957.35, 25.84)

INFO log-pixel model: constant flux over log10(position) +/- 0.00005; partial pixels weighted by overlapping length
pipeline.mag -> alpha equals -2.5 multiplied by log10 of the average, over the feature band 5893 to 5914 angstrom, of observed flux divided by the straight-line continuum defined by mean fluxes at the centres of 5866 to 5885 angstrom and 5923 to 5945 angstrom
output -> 0.18 mag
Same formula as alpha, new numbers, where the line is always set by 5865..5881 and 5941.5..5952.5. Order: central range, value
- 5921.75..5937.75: -0.02 mag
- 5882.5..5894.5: 0.46 mag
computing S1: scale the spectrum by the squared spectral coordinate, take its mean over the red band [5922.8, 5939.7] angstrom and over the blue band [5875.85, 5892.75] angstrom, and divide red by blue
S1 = 1.31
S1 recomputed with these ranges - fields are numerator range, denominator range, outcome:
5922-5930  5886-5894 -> 1.81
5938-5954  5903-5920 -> 1.04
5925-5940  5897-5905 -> 1.24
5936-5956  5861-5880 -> 1.06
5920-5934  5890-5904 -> 1.50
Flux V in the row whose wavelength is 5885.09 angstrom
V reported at 20.77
